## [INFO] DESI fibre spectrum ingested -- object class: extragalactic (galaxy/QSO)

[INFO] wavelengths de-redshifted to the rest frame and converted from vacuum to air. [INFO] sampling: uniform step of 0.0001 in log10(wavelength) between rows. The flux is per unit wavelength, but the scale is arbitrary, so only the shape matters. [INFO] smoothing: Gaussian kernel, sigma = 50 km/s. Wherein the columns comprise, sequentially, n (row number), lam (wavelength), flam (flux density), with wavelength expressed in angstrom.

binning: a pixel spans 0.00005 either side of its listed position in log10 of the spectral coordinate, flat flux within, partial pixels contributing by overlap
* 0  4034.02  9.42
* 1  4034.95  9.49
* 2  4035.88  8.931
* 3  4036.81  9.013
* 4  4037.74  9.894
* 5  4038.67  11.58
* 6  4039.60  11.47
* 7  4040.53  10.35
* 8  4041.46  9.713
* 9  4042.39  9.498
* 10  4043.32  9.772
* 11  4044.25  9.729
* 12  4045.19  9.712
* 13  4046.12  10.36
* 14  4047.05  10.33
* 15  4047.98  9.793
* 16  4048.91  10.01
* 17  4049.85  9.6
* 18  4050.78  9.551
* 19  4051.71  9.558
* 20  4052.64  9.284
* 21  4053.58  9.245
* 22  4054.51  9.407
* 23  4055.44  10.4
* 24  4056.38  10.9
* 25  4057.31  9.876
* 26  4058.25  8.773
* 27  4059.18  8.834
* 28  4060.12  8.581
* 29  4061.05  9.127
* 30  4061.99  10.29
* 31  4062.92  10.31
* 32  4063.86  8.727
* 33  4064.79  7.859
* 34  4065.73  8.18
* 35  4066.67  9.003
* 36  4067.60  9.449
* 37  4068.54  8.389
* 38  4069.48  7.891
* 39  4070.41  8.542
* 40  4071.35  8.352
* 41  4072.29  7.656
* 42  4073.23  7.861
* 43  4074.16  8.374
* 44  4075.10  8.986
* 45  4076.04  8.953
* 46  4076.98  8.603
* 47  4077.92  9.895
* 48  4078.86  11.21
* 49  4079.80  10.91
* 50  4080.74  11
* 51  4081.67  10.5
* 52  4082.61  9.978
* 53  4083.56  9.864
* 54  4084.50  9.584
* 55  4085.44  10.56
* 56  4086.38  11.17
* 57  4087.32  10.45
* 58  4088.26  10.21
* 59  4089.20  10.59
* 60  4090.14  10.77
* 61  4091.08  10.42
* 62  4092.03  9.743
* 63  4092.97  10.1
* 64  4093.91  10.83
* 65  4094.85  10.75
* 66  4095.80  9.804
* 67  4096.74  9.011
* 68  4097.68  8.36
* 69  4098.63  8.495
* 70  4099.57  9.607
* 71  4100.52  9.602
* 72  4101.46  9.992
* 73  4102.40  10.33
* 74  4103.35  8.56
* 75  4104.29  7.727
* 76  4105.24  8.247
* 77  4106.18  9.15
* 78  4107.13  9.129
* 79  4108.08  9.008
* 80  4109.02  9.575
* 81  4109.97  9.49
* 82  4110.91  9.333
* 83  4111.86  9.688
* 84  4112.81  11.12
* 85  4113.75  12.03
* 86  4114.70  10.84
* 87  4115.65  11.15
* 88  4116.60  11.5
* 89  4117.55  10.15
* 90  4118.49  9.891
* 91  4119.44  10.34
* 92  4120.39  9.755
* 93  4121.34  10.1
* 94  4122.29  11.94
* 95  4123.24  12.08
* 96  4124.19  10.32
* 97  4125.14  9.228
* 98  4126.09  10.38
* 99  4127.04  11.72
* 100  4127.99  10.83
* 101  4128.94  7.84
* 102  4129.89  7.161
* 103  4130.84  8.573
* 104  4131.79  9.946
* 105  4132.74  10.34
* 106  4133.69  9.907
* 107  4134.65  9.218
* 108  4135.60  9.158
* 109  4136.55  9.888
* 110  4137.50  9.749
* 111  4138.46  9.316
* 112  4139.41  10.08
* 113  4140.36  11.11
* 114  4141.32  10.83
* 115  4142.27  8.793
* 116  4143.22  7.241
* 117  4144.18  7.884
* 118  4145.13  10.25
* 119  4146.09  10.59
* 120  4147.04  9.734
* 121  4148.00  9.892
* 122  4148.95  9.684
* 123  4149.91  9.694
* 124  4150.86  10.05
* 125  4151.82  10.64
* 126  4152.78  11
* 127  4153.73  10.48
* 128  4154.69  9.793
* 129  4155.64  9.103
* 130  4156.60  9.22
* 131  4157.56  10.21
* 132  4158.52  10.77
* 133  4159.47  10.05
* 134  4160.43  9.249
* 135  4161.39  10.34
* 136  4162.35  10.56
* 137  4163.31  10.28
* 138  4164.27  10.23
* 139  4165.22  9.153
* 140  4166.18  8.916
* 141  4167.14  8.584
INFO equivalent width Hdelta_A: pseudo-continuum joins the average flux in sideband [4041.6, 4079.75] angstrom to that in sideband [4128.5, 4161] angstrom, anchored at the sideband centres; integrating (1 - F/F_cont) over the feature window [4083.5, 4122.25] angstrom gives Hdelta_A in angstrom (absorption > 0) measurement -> -2.0 angstrom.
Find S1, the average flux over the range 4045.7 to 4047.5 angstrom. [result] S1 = 10.4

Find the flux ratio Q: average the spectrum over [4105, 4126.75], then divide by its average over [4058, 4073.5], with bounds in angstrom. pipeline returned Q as 1.2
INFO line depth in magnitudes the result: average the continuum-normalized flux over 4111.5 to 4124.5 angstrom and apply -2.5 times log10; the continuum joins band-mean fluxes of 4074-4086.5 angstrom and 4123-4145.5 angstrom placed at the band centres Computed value -0.11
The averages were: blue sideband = 9.97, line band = 10.8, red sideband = 9.63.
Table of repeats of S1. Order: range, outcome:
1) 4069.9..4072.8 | 8.17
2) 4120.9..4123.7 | 11.4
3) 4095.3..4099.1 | 8.92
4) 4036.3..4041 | 10.4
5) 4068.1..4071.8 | 8.3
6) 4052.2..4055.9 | 9.59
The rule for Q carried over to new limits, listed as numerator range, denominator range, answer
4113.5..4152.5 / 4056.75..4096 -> 1.05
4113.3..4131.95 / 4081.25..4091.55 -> 0.99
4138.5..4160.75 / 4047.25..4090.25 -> 1.04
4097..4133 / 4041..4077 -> 1.07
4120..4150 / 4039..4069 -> 1.02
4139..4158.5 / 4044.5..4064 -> 1.02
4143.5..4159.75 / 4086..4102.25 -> 0.99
